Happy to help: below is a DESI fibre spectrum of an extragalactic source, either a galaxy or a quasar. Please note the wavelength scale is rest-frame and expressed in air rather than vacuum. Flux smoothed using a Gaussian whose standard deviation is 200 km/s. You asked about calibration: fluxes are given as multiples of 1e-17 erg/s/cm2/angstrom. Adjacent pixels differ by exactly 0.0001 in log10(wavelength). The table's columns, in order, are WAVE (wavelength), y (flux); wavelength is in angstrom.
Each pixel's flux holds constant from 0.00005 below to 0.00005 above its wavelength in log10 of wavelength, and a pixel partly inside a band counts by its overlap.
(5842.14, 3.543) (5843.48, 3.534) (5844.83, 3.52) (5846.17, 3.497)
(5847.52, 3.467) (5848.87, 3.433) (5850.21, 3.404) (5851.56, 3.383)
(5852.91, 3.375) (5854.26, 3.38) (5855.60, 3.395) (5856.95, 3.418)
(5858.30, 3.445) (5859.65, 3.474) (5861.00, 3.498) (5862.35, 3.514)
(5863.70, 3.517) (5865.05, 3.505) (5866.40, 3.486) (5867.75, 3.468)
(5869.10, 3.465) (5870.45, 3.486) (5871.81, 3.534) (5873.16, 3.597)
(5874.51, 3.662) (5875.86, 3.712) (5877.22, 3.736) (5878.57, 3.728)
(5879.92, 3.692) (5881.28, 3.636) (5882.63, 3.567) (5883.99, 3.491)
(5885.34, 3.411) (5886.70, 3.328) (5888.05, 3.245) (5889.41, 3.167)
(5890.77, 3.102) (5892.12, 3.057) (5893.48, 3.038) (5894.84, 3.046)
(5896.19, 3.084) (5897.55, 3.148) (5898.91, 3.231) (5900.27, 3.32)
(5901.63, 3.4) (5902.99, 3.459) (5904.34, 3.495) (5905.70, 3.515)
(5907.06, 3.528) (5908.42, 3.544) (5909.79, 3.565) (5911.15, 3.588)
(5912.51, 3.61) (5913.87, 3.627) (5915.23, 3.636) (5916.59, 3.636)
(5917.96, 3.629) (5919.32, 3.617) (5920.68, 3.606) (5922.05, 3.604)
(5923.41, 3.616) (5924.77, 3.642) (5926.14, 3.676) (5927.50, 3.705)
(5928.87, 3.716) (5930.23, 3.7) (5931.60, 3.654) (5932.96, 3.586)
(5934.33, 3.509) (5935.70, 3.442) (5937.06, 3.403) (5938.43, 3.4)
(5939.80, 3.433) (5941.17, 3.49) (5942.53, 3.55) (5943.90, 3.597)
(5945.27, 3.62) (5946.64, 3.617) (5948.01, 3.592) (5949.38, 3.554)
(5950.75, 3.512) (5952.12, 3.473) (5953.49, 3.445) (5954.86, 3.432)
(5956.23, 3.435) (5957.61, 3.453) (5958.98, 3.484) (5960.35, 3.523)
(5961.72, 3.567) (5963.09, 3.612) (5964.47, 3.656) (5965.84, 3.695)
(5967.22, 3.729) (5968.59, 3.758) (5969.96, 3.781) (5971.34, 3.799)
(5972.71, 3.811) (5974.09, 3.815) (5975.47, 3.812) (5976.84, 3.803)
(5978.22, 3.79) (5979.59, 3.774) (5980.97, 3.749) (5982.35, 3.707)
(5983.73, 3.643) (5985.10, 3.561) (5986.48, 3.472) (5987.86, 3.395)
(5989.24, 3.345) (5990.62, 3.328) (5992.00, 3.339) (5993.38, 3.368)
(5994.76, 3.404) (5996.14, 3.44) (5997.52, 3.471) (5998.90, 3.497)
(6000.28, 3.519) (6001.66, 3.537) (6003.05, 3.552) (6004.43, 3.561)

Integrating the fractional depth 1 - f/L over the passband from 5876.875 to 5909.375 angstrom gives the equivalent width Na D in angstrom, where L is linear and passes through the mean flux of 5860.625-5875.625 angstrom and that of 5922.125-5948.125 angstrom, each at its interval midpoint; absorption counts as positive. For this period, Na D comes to 1.6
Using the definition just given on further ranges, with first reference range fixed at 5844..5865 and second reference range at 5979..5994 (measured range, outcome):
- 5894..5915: 0.37 angstrom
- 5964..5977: -0.96 angstrom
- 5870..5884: -0.69 angstrom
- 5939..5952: -0.20 angstrom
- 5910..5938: -0.99 angstrom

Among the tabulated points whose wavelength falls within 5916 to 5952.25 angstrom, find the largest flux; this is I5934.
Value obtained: 3.716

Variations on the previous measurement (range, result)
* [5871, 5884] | 3.736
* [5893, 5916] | 3.636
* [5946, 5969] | 3.758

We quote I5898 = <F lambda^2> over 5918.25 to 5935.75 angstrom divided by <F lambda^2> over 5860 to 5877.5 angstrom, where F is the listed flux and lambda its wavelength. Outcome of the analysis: 1.04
